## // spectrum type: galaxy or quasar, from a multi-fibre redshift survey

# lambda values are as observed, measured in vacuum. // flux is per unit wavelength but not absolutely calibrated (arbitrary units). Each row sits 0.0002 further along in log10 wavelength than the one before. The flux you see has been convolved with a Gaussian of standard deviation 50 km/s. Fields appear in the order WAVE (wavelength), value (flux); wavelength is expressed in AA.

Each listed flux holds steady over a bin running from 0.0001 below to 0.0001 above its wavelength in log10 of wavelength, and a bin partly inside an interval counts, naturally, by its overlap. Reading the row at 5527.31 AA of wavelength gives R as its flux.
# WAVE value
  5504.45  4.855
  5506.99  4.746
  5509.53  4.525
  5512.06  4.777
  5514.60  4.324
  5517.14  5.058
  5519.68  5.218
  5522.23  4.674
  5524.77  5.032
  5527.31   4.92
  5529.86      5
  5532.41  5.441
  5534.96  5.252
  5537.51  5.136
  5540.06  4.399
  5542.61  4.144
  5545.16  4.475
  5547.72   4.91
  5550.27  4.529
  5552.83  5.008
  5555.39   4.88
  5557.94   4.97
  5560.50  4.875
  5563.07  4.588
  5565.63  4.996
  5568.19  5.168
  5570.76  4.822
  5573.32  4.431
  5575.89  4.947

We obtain 4.92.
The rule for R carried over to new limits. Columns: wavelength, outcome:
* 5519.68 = 5.218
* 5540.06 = 4.399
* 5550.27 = 4.529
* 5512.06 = 4.777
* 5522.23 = 4.674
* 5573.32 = 4.431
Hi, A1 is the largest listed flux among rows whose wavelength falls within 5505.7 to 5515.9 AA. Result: 4.777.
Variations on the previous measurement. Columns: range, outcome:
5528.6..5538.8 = 5.441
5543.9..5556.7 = 5.008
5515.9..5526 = 5.218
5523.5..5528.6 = 5.032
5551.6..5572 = 5.168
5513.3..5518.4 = 5.058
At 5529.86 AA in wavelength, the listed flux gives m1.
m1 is 5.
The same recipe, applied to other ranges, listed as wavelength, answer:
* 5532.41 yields 5.441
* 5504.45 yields 4.855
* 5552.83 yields 5.008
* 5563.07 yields 4.588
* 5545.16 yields 4.475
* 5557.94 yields 4.97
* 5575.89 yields 4.947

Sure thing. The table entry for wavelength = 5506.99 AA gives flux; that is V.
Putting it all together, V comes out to 4.746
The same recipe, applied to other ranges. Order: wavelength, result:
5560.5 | 4.875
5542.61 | 4.144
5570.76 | 4.822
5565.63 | 4.996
